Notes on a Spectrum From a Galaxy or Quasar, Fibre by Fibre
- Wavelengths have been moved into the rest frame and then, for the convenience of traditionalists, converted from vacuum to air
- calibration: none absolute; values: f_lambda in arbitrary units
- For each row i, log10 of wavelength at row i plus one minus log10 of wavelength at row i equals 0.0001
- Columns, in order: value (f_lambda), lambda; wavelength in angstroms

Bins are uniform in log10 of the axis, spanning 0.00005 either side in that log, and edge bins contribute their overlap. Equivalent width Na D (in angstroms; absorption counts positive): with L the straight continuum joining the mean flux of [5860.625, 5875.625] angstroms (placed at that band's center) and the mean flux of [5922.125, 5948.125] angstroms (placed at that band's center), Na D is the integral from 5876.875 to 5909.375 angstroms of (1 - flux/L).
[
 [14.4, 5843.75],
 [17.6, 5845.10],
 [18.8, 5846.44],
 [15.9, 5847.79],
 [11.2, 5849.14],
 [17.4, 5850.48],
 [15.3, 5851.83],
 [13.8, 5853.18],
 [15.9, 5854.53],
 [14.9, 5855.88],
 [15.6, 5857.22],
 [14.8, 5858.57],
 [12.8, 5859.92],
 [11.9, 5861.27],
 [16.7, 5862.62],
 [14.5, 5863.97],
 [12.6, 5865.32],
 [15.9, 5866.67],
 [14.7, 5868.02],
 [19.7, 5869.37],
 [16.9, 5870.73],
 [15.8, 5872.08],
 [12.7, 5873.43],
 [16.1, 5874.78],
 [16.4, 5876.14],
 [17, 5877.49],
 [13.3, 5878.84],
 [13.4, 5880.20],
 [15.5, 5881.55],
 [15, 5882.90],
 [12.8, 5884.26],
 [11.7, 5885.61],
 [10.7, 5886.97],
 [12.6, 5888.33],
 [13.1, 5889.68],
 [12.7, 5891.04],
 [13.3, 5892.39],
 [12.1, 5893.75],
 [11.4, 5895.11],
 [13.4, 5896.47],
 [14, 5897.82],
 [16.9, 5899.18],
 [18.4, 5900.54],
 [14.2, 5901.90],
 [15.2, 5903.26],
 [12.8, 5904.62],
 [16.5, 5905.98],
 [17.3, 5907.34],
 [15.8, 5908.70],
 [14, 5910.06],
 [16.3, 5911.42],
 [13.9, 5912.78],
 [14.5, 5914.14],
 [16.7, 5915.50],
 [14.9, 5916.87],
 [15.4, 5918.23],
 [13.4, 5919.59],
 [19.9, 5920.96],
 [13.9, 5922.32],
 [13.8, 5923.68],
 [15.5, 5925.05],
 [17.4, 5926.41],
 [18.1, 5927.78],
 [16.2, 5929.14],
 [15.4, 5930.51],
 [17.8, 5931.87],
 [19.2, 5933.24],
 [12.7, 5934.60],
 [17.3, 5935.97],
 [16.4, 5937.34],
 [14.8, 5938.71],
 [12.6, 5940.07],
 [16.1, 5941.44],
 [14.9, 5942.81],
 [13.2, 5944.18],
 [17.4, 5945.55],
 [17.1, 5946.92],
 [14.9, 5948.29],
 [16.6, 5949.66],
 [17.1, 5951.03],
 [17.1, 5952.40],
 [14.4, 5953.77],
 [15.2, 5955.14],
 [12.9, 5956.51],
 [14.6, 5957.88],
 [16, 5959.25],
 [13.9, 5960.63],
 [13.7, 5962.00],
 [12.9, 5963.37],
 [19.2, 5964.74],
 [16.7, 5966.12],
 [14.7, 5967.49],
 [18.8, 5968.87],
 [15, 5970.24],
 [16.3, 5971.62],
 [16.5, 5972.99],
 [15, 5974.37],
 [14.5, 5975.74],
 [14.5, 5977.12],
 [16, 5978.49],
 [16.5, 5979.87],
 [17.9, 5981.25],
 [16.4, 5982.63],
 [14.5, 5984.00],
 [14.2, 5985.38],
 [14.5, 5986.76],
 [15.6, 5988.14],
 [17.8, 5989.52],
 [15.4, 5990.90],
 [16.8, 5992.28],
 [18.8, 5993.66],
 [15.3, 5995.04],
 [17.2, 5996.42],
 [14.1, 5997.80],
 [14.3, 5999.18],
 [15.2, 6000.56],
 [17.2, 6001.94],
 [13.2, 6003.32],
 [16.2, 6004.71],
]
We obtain 2.79 angstroms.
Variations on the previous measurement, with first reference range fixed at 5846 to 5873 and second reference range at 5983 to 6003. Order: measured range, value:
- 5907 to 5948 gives -0.6 angstroms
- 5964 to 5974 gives -0.6 angstroms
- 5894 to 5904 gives 0.5 angstroms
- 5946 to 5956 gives -0.3 angstroms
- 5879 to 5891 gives 1.7 angstroms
